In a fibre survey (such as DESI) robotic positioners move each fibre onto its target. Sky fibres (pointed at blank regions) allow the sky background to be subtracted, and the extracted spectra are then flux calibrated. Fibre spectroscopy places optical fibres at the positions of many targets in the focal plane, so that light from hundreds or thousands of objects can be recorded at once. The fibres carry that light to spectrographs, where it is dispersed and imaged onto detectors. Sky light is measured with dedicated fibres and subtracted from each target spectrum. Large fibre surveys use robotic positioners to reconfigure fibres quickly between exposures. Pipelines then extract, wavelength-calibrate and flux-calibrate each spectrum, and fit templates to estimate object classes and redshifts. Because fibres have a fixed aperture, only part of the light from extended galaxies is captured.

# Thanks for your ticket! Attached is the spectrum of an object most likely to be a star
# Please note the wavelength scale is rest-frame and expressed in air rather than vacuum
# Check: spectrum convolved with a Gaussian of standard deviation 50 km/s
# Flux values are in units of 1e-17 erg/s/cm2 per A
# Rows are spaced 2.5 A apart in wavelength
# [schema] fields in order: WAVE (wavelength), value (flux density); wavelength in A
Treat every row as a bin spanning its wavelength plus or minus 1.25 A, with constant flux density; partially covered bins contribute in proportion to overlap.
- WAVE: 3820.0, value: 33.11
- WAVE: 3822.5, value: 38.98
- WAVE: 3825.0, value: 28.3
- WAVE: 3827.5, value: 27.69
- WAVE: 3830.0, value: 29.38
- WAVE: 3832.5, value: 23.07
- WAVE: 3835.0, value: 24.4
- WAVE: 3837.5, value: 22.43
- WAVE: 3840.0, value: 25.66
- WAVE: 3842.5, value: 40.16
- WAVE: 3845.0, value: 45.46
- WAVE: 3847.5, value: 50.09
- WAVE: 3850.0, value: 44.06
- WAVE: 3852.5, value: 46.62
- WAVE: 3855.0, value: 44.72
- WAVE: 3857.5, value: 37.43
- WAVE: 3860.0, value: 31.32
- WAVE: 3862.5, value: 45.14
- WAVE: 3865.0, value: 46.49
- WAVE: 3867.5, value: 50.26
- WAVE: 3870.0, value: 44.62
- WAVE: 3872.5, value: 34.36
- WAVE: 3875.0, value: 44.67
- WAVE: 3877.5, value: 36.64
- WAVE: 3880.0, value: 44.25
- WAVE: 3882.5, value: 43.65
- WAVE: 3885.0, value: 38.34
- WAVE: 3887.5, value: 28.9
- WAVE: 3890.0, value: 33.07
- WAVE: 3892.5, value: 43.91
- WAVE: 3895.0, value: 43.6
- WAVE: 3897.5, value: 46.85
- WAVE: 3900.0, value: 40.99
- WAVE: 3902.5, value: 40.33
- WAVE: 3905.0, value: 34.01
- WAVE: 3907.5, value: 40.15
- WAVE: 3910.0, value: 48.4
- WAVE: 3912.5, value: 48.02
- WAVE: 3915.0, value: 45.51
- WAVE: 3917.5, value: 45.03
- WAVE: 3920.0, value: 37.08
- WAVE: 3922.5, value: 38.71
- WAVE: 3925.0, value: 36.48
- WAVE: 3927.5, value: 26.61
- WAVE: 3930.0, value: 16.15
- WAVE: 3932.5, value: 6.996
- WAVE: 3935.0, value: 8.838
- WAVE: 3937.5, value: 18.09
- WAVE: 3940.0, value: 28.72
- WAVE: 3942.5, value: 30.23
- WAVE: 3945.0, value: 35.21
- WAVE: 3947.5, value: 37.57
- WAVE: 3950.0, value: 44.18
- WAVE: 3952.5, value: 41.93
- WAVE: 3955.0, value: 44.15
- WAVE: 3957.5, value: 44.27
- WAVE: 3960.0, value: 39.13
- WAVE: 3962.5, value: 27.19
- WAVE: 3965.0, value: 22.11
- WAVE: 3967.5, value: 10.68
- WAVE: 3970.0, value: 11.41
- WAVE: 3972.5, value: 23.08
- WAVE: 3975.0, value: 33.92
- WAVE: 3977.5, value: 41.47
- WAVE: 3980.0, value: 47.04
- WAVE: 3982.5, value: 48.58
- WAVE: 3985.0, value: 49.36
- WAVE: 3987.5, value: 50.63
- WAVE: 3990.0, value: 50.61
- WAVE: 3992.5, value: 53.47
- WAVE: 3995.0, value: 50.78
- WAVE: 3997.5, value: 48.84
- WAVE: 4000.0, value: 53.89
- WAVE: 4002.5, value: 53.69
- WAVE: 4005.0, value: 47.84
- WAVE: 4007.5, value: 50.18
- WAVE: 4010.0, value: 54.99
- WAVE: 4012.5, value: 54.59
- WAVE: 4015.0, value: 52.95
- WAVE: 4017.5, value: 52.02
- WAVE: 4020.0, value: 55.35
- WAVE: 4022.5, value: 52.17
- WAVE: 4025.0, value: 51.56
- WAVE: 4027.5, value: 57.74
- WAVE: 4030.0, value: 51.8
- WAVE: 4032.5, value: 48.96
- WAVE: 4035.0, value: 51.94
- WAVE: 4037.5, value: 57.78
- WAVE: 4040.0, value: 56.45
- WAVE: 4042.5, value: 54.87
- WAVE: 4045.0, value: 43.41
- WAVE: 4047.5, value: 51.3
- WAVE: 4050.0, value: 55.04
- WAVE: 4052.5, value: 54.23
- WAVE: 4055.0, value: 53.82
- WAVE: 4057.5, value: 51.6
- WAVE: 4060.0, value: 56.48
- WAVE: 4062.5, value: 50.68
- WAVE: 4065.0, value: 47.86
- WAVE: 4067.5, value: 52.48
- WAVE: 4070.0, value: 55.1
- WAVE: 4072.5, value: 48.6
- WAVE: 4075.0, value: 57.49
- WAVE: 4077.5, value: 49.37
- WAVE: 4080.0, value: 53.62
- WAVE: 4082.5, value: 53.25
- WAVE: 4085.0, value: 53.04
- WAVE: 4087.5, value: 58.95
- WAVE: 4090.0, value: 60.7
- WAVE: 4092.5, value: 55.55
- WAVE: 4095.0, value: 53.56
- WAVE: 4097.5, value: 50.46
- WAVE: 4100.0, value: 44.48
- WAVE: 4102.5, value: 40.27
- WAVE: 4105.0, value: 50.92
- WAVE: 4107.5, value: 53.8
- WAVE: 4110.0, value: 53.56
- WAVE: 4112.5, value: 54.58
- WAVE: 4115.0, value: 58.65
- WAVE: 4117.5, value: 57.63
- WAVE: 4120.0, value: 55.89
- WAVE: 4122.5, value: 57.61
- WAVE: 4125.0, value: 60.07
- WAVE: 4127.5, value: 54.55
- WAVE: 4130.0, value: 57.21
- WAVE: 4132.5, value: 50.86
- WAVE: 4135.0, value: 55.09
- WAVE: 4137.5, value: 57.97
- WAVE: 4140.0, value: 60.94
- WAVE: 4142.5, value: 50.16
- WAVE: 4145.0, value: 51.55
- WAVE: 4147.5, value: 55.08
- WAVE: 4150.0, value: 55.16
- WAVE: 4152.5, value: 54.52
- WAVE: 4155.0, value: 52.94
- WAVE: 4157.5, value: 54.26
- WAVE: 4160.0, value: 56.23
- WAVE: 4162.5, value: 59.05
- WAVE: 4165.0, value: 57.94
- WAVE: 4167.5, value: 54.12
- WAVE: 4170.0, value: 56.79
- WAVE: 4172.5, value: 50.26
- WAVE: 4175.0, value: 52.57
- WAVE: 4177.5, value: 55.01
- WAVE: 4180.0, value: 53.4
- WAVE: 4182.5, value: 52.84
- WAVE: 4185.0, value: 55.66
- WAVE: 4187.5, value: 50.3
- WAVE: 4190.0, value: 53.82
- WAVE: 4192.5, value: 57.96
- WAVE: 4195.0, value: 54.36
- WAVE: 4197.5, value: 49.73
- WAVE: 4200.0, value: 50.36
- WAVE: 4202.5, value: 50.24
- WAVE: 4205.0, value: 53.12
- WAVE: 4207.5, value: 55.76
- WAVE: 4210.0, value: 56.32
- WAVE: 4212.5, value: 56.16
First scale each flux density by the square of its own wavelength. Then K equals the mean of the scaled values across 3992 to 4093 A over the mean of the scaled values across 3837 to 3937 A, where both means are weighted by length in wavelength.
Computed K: 1.5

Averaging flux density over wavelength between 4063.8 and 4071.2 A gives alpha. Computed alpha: 51.8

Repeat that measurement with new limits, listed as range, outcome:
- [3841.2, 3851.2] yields 44.9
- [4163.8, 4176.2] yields 54.3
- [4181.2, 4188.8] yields 52.9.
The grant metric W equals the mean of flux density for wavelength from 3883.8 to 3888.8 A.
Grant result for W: 33.6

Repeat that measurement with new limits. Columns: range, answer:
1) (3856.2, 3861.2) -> 34.5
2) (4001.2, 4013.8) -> 52.3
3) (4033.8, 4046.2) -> 52.9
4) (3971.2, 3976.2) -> 28.3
